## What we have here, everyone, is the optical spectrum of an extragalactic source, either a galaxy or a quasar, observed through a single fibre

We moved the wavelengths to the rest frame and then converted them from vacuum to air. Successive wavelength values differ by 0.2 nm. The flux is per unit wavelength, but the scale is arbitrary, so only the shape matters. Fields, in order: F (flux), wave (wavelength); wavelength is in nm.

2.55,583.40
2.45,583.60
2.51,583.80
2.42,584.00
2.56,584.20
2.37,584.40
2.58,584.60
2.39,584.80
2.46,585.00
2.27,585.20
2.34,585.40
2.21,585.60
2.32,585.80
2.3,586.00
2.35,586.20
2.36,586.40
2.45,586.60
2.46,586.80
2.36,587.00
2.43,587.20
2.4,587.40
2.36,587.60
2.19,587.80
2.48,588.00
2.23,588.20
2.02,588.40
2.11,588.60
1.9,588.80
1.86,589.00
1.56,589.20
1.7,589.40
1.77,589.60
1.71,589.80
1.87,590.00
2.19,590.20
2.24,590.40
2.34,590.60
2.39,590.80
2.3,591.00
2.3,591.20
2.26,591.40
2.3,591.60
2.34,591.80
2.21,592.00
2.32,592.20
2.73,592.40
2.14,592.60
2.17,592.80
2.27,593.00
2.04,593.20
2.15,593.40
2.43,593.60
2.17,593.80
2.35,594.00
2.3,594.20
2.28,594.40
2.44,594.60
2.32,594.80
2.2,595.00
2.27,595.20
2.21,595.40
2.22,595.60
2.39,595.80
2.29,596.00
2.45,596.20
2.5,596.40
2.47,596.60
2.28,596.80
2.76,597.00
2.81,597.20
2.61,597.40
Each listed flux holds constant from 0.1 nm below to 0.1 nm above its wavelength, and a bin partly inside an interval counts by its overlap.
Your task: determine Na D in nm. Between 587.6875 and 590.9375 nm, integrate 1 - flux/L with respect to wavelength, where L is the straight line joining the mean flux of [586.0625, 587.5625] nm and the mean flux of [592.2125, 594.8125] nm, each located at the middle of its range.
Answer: 0.44 nm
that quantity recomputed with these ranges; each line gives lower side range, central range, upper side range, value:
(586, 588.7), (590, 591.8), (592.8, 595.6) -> 0.016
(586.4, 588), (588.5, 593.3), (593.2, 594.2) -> 0.378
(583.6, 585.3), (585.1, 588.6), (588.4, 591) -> -0.136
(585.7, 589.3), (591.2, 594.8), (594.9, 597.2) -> 0.063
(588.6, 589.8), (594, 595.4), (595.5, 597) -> -0.023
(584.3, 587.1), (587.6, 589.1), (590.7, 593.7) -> 0.135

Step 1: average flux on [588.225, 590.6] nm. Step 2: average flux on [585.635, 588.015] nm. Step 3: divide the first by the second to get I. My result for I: 0.8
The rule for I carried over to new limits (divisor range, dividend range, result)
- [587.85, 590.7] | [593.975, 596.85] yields 1.16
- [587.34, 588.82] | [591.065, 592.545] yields 1.05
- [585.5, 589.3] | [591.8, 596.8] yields 1.03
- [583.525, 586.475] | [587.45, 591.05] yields 0.86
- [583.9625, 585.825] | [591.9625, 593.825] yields 0.95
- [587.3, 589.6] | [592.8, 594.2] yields 1.08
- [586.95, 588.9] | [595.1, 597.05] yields 1.06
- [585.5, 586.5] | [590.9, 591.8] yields 0.99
